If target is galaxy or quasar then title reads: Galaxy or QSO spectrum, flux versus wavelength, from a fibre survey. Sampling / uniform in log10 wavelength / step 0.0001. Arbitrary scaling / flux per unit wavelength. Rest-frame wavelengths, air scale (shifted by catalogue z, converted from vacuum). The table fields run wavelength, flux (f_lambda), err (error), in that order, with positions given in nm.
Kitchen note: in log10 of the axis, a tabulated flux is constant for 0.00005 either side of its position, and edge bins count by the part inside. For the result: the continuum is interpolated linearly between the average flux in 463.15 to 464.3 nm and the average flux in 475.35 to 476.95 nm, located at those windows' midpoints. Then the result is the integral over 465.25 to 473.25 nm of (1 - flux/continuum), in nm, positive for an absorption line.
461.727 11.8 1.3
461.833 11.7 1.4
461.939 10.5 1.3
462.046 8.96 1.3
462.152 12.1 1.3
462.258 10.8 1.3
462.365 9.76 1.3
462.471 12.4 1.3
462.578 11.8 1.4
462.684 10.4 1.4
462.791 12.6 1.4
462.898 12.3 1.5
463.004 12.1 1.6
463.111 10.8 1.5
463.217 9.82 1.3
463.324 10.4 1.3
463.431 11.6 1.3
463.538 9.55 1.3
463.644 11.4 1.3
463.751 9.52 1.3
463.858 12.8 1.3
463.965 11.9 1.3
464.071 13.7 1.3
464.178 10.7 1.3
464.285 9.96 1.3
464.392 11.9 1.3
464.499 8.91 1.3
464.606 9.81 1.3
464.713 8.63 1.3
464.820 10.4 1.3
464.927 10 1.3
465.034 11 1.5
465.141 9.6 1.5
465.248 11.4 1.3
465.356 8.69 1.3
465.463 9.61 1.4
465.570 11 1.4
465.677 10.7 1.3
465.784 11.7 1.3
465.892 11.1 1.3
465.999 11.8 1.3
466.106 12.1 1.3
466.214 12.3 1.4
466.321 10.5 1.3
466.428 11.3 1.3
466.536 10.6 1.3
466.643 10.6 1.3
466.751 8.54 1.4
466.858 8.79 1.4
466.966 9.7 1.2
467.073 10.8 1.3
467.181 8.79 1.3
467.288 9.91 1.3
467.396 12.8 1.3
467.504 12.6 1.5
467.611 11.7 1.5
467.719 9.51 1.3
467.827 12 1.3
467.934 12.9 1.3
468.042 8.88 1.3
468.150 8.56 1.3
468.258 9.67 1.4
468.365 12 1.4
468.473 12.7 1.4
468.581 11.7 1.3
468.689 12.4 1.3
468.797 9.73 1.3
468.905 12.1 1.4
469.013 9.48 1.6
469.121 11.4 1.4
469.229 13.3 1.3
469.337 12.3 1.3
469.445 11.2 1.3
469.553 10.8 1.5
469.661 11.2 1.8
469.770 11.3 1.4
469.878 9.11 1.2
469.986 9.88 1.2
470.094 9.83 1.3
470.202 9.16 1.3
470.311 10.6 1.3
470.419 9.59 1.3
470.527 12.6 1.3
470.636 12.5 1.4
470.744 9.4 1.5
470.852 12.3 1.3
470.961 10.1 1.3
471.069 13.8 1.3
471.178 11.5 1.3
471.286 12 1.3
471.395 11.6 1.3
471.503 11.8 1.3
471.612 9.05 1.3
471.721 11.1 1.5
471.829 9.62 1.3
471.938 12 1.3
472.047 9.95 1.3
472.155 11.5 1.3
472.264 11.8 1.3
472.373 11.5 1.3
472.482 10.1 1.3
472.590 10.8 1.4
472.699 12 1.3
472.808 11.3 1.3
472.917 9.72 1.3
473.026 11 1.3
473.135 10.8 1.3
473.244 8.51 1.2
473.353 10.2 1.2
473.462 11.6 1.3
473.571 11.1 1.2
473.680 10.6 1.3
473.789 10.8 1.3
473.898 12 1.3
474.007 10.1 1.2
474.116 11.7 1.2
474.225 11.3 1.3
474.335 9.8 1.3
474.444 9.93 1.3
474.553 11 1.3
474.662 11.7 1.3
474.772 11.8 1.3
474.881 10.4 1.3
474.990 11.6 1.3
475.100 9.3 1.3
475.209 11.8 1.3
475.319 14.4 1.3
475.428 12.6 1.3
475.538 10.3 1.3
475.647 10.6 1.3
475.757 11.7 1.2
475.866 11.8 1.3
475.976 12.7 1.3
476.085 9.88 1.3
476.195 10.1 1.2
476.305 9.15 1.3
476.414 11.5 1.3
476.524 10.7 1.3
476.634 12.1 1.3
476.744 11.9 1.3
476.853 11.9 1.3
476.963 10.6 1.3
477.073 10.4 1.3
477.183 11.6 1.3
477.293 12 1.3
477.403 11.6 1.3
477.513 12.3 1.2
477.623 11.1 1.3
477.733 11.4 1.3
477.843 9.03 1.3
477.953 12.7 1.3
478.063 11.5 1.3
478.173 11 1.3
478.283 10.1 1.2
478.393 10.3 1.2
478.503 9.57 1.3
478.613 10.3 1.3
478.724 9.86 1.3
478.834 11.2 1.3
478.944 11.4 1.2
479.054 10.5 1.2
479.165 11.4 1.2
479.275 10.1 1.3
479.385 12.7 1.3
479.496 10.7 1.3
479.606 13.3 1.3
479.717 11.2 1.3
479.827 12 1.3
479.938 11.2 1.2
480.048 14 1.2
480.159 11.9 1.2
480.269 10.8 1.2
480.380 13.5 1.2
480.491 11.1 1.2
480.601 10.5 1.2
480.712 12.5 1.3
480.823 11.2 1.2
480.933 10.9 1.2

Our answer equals 0.18 nm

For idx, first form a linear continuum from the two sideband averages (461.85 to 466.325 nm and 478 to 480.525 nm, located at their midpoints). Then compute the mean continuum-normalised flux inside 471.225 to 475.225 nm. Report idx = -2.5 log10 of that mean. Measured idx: 0.02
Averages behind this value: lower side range 10.9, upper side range 11.3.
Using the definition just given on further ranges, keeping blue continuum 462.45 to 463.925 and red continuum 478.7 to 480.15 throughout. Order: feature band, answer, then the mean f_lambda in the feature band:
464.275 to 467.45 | 0.08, 10.4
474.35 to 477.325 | 0.03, 11.2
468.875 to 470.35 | 0.05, 10.8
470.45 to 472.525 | 0.01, 11.3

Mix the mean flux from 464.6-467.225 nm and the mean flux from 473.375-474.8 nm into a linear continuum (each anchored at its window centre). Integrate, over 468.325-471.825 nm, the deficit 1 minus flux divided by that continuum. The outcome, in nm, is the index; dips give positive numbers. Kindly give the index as -0.15 nm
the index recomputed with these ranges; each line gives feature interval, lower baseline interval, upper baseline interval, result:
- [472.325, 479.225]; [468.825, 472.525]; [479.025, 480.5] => 0.27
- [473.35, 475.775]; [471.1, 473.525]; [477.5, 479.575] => -0.06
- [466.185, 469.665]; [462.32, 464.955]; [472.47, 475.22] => -0.01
